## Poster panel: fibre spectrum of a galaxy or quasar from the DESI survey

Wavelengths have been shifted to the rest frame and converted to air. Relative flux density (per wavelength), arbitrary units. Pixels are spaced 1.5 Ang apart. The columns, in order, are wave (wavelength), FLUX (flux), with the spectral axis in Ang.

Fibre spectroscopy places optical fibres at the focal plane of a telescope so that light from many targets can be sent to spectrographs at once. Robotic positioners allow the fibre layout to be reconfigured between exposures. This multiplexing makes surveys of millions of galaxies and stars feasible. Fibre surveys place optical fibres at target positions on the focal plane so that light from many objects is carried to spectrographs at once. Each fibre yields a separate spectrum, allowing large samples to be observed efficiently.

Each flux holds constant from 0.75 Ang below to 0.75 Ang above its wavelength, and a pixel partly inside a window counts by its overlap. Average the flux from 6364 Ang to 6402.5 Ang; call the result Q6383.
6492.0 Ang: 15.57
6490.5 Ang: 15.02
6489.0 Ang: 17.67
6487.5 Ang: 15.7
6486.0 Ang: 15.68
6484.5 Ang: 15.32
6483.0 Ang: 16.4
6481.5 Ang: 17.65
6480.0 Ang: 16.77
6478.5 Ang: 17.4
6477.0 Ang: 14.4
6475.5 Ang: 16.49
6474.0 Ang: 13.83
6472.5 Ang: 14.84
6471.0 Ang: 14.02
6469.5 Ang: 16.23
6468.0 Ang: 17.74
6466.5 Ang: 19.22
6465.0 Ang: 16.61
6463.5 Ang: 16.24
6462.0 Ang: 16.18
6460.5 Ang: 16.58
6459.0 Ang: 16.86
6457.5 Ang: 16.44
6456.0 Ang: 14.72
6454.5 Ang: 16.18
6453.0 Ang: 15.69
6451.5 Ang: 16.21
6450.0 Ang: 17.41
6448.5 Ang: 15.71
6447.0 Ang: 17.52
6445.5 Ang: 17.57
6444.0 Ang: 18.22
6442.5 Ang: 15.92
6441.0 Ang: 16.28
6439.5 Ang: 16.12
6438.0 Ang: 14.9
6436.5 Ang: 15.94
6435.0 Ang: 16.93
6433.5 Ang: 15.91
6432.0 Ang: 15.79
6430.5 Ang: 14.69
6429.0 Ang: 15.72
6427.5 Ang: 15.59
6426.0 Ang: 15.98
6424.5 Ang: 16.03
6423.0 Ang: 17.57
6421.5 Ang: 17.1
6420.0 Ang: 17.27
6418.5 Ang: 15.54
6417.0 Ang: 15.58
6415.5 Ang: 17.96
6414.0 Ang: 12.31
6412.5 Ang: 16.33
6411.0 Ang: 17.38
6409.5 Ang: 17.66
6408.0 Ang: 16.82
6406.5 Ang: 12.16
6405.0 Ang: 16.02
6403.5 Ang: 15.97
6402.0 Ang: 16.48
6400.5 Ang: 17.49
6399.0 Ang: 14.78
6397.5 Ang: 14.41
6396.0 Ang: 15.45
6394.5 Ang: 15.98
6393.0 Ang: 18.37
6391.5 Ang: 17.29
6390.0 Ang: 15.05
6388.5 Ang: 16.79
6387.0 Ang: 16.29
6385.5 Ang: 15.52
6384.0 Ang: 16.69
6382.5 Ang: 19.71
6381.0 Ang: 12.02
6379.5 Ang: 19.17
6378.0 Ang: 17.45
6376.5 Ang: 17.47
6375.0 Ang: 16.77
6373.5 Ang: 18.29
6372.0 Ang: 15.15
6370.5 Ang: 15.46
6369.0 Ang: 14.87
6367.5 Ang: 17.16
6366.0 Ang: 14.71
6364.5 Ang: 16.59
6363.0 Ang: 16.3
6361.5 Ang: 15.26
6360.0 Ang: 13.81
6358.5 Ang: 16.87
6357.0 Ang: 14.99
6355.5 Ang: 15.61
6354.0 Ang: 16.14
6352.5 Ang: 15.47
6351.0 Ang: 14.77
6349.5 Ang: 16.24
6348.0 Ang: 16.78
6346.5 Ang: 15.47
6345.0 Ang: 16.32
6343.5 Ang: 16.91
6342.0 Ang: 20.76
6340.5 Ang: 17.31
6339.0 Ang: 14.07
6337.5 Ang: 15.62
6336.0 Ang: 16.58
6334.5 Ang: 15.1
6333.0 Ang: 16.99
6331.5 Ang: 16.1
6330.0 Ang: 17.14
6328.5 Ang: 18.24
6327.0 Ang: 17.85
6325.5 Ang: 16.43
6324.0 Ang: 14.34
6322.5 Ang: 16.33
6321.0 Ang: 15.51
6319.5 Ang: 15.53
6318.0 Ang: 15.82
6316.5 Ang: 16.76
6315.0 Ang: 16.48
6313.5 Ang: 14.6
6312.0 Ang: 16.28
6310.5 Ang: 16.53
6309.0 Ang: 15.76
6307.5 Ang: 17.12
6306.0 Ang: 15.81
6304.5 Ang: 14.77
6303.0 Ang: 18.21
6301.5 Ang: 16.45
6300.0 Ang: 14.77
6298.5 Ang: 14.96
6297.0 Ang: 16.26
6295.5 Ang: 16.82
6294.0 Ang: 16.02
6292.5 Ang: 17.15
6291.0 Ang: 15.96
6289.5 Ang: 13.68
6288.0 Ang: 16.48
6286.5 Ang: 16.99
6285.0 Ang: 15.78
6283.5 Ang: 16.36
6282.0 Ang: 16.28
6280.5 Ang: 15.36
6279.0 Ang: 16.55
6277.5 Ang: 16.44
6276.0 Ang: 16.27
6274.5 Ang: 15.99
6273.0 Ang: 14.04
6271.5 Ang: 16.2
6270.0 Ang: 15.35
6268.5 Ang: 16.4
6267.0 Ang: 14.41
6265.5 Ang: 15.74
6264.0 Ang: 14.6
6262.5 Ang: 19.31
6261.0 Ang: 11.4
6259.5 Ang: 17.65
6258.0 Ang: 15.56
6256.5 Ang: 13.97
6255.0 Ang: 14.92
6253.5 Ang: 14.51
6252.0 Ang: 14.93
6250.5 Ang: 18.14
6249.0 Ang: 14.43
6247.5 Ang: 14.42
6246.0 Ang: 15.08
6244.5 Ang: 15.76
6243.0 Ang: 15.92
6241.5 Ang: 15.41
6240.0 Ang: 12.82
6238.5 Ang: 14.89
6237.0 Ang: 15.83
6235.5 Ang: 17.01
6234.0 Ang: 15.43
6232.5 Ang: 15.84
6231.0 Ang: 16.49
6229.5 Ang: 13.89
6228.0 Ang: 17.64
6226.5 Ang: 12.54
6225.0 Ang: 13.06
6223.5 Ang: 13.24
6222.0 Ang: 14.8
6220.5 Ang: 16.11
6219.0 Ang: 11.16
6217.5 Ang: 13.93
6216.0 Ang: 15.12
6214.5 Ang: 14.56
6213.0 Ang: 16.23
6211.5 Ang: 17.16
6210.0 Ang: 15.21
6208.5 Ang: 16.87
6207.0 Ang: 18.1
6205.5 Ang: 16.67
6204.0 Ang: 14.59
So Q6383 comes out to 16.4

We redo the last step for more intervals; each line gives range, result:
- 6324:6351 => 16.6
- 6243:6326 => 15.8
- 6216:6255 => 14.9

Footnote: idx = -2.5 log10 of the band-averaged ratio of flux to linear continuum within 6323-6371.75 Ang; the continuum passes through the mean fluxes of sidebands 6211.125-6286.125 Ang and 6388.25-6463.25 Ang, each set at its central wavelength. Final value -0.02 mag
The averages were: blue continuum 15.3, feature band 16.1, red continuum 16.2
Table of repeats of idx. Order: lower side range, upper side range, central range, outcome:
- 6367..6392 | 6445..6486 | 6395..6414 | 0.05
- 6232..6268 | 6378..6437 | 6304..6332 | -0.03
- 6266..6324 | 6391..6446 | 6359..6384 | -0.01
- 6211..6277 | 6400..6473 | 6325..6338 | -0.07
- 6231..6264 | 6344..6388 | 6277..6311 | -0.03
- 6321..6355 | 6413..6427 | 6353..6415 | 0.01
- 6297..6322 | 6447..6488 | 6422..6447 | -0.01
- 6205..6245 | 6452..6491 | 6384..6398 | -0.02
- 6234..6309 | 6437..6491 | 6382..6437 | 0.00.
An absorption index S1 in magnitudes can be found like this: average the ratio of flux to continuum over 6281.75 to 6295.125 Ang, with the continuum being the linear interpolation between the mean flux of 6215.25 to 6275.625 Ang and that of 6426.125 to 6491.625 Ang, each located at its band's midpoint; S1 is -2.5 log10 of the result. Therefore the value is -0.05 mag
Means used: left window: 15.1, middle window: 16.1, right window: 16.2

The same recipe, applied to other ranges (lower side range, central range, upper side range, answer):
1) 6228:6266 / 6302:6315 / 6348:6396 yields -0.03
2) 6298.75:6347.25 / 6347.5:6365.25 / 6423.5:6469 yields 0.04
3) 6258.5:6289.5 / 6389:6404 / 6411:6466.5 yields 0.00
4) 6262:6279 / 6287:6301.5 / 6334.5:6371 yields 0.00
